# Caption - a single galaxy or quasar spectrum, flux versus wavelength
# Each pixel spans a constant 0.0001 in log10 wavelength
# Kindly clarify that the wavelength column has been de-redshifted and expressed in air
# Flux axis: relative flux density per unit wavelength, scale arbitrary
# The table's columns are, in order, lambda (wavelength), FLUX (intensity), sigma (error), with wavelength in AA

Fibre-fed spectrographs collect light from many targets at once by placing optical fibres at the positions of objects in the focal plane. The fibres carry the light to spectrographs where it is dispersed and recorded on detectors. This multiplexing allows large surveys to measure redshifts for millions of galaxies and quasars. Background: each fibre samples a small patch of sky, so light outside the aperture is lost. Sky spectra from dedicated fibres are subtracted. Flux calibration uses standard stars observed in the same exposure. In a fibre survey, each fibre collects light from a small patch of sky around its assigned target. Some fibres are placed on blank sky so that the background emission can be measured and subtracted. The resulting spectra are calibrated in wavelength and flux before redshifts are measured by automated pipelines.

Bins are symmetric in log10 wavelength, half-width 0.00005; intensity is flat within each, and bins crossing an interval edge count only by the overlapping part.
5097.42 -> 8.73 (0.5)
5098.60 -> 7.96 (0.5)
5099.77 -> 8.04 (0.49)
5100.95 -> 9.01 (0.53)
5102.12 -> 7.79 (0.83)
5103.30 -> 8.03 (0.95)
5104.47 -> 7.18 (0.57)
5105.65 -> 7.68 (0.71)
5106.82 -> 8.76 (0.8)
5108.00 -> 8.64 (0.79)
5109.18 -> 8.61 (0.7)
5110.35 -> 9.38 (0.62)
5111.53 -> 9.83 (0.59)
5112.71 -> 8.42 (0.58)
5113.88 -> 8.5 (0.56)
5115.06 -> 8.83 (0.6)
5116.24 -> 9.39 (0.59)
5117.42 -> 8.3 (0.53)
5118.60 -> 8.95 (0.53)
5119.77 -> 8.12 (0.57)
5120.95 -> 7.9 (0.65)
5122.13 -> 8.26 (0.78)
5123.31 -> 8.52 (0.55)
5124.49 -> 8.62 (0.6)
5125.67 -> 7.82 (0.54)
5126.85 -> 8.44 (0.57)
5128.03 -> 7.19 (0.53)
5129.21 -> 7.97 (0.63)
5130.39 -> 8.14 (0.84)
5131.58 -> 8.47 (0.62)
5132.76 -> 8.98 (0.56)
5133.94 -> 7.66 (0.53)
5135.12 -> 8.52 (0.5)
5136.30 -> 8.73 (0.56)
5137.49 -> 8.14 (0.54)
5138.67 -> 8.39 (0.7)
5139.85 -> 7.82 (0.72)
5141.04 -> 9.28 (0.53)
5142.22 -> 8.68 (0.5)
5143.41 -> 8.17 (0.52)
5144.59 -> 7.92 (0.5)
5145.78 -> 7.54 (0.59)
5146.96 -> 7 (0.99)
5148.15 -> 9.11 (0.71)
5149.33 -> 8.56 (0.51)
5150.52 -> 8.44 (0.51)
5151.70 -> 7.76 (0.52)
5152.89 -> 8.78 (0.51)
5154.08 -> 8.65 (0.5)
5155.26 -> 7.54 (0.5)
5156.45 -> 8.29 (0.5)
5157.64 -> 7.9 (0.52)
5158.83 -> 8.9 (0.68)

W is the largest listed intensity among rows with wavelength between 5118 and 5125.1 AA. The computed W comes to 8.95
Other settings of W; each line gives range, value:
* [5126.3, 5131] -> 8.44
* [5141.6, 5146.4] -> 8.68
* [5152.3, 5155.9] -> 8.78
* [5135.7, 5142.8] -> 9.28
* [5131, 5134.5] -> 8.98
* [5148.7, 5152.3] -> 8.56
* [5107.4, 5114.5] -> 9.83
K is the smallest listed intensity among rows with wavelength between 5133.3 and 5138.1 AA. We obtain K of 7.66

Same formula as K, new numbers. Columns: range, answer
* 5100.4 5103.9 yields 7.79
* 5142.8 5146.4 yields 7.54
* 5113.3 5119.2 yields 8.3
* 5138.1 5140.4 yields 7.82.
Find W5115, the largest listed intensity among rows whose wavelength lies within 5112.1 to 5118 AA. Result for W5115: 9.39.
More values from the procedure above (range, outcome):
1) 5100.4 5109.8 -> 9.01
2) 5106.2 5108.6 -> 8.76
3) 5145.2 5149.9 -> 9.11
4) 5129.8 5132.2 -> 8.47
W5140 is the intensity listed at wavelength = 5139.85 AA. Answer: 7.82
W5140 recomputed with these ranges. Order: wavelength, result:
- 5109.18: 8.61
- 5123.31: 8.52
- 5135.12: 8.52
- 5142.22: 8.68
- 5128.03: 7.19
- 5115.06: 8.83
